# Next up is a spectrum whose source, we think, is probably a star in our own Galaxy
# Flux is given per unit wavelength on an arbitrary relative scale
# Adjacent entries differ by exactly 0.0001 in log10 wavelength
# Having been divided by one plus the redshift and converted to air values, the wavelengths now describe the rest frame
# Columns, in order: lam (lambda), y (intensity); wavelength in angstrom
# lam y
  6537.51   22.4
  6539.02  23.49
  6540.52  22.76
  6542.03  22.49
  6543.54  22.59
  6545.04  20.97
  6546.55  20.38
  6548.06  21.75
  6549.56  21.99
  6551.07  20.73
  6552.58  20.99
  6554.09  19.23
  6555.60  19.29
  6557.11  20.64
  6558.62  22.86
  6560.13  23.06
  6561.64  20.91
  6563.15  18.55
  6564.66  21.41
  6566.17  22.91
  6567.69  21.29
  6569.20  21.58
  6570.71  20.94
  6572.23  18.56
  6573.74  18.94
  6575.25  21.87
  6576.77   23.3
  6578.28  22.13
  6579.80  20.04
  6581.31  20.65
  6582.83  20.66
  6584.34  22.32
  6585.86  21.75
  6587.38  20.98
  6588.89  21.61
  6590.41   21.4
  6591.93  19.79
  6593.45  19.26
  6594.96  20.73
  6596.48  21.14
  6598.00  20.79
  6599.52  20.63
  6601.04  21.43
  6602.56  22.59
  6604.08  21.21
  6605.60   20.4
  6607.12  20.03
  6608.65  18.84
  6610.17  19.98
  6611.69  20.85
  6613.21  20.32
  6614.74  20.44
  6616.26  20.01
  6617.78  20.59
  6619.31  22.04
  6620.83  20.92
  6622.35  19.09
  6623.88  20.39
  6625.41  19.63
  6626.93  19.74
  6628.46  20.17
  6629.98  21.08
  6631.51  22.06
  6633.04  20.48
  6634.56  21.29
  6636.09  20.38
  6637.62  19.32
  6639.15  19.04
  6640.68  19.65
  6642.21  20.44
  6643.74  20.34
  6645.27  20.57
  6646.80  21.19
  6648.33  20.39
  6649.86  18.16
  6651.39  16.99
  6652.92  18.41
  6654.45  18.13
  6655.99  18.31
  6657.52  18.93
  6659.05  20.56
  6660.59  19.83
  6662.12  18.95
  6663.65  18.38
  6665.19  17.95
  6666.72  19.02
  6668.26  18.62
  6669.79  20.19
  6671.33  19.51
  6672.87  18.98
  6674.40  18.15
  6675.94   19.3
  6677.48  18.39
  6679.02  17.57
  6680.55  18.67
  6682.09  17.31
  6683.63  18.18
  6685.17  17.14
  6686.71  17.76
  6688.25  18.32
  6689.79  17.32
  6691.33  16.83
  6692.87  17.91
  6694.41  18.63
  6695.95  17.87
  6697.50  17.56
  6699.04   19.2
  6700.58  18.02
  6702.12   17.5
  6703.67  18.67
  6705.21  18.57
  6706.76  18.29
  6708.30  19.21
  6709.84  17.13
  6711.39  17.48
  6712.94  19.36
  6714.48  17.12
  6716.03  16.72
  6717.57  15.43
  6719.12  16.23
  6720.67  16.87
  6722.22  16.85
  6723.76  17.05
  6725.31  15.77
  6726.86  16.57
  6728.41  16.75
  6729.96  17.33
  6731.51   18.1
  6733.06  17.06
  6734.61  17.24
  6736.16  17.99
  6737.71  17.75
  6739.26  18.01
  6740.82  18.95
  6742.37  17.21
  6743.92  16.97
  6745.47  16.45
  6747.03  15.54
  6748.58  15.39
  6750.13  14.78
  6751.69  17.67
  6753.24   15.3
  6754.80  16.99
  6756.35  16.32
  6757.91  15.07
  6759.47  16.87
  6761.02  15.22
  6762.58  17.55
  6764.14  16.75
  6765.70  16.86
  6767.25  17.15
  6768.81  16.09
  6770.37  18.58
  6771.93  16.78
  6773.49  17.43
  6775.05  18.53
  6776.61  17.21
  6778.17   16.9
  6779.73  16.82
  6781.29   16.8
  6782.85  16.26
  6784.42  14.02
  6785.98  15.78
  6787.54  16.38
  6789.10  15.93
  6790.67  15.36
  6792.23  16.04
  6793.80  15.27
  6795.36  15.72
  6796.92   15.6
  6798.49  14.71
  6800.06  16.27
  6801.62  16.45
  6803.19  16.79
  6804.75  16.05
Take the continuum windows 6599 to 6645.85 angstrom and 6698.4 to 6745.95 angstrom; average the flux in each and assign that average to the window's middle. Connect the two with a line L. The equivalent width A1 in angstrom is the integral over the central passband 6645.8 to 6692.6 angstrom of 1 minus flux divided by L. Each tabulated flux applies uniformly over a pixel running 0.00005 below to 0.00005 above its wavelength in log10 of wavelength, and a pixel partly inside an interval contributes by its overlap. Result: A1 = 1.2 angstrom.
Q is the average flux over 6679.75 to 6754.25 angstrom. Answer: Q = 17.4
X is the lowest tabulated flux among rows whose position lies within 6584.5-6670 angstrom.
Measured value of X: 16.99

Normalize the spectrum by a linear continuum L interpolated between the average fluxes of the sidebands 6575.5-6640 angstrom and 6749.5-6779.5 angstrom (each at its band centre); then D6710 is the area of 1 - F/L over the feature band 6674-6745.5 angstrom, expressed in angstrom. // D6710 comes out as 1.9 angstrom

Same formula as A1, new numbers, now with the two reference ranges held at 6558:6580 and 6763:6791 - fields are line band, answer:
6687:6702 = 0.4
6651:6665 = 0.4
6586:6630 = -0.4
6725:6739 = 0.3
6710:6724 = 0.8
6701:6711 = 0.0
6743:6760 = 1.1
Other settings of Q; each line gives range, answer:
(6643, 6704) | 18.6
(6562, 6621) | 20.8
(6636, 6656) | 19.4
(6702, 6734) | 17.3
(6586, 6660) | 20.2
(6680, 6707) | 18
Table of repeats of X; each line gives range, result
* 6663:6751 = 14.78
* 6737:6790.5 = 14.02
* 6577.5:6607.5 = 19.26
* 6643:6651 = 18.16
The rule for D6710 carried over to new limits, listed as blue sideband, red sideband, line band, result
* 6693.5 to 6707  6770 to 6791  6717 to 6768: 1.90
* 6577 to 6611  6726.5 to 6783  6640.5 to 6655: 0.09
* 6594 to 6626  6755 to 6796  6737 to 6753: 0.38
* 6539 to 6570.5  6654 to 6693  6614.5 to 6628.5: -0.40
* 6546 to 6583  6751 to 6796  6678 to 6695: 0.53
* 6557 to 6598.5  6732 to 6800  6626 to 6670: -0.46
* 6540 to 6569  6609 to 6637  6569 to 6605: -0.15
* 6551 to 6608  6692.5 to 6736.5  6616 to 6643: -0.92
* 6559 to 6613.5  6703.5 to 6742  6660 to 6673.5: -0.12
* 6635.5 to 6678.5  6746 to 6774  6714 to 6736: 0.71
